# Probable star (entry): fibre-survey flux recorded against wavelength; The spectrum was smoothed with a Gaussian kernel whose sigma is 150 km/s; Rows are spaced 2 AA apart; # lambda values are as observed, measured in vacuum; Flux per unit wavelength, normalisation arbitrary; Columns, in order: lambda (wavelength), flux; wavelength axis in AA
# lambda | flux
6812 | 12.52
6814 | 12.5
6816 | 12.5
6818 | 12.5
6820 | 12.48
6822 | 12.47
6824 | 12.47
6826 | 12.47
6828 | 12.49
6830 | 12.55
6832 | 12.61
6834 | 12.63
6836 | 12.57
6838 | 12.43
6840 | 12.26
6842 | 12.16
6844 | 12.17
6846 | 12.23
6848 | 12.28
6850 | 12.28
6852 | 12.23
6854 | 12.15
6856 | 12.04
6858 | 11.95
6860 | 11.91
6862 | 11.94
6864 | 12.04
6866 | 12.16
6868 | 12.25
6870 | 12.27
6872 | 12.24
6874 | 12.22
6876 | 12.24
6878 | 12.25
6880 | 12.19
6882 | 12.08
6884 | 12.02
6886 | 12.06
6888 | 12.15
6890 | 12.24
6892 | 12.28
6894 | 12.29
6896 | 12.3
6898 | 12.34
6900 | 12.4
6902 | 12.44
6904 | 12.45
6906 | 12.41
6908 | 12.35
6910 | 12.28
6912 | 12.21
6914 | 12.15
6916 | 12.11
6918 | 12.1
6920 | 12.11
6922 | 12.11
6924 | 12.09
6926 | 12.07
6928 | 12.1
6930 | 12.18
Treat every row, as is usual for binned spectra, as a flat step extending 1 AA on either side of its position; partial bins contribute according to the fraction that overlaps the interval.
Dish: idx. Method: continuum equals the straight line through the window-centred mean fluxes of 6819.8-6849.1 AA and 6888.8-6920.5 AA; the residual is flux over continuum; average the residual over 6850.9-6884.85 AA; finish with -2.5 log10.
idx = 0.02 mag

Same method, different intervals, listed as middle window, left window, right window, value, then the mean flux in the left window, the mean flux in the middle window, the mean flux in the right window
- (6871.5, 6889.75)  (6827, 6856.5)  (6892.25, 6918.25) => 0.01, 12.3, 12.2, 12.3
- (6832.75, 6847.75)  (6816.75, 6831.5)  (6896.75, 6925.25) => 0.01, 12.5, 12.4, 12.3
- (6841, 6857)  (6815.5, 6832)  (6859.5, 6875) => 0.01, 12.5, 12.2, 12.1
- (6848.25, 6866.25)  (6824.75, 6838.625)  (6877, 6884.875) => 0.02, 12.5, 12.1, 12.1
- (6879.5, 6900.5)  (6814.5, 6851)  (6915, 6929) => 0.00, 12.4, 12.2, 12.1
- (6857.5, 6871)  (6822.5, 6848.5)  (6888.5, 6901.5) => 0.03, 12.4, 12.1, 12.3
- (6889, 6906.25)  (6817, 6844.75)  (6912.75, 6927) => -0.01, 12.4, 12.3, 12.1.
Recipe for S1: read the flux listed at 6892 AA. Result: 12.28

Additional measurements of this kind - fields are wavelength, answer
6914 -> 12.15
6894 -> 12.29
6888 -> 12.15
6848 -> 12.28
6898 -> 12.34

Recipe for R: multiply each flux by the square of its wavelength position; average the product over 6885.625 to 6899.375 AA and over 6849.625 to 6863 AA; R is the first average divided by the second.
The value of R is 1.0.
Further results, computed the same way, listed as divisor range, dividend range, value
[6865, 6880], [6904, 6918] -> 1.01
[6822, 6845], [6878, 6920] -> 1.00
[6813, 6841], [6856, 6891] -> 0.98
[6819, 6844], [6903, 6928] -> 1.00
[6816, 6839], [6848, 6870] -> 0.98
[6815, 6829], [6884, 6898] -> 1.00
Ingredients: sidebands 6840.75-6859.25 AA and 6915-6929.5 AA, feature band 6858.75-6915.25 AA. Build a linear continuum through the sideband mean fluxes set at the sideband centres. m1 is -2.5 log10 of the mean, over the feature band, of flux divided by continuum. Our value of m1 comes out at -0.01 mag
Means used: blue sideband 12.2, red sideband 12.1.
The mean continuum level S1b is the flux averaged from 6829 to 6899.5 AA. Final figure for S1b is 12.2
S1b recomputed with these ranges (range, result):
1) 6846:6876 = 12.1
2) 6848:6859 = 12.1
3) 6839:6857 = 12.2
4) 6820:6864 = 12.3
